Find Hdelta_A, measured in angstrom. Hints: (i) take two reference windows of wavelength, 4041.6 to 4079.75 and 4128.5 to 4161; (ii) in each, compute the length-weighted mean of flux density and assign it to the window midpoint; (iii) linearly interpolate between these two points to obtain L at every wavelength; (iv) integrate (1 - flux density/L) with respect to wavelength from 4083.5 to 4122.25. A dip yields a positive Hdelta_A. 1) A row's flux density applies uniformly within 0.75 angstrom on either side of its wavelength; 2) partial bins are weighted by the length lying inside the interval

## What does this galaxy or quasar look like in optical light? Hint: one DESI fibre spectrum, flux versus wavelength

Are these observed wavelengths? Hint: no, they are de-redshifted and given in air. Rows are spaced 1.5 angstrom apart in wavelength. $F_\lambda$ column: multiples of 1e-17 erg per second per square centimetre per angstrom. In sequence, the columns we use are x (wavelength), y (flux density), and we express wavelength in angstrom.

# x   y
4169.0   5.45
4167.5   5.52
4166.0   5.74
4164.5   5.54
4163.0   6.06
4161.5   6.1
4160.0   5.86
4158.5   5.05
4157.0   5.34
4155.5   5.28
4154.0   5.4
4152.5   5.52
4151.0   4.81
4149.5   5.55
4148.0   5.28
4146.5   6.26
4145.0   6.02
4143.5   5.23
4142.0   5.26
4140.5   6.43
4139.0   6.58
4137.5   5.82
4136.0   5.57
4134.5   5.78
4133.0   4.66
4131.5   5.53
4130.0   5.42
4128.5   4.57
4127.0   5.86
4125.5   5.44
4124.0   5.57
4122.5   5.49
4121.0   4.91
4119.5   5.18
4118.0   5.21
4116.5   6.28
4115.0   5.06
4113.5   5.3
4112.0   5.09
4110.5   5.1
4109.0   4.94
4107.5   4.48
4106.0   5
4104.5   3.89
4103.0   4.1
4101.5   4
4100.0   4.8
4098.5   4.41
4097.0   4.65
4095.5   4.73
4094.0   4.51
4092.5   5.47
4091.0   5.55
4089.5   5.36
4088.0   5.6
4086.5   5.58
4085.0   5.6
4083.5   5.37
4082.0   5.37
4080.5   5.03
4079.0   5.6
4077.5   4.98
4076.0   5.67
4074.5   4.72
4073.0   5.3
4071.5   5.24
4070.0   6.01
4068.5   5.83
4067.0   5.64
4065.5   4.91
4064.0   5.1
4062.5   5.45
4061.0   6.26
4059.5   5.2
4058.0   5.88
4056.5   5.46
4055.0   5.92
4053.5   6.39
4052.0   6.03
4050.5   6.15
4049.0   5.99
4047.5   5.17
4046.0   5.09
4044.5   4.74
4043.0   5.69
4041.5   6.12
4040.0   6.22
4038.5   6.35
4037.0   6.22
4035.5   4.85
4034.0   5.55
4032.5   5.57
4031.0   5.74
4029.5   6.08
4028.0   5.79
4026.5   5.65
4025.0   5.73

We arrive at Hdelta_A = 3.7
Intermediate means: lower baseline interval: 5.55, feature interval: 5.01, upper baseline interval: 5.54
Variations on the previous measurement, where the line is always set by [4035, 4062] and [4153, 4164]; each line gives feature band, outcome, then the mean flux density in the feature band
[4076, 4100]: 2.2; 5.19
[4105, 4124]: 1.6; 5.17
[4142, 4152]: 0.2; 5.5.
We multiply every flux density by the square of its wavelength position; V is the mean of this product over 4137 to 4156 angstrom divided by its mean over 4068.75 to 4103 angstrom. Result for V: 1.13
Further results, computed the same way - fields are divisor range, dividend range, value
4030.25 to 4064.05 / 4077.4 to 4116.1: 0.90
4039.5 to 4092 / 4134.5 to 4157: 1.06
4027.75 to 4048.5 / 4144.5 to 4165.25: 1.04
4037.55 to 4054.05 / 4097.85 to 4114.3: 0.82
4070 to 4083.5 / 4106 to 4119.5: 1.00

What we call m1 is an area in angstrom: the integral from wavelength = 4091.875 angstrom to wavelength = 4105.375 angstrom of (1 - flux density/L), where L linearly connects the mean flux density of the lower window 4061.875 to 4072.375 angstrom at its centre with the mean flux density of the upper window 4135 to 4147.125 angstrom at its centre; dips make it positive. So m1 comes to 2.7 angstrom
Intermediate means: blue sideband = 5.45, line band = 4.5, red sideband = 5.89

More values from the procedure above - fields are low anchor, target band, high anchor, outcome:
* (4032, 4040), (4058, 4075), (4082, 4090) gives 0.4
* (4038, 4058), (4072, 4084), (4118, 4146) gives 0.9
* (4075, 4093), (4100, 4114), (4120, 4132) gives 1.9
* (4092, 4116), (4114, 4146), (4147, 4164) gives -2.6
